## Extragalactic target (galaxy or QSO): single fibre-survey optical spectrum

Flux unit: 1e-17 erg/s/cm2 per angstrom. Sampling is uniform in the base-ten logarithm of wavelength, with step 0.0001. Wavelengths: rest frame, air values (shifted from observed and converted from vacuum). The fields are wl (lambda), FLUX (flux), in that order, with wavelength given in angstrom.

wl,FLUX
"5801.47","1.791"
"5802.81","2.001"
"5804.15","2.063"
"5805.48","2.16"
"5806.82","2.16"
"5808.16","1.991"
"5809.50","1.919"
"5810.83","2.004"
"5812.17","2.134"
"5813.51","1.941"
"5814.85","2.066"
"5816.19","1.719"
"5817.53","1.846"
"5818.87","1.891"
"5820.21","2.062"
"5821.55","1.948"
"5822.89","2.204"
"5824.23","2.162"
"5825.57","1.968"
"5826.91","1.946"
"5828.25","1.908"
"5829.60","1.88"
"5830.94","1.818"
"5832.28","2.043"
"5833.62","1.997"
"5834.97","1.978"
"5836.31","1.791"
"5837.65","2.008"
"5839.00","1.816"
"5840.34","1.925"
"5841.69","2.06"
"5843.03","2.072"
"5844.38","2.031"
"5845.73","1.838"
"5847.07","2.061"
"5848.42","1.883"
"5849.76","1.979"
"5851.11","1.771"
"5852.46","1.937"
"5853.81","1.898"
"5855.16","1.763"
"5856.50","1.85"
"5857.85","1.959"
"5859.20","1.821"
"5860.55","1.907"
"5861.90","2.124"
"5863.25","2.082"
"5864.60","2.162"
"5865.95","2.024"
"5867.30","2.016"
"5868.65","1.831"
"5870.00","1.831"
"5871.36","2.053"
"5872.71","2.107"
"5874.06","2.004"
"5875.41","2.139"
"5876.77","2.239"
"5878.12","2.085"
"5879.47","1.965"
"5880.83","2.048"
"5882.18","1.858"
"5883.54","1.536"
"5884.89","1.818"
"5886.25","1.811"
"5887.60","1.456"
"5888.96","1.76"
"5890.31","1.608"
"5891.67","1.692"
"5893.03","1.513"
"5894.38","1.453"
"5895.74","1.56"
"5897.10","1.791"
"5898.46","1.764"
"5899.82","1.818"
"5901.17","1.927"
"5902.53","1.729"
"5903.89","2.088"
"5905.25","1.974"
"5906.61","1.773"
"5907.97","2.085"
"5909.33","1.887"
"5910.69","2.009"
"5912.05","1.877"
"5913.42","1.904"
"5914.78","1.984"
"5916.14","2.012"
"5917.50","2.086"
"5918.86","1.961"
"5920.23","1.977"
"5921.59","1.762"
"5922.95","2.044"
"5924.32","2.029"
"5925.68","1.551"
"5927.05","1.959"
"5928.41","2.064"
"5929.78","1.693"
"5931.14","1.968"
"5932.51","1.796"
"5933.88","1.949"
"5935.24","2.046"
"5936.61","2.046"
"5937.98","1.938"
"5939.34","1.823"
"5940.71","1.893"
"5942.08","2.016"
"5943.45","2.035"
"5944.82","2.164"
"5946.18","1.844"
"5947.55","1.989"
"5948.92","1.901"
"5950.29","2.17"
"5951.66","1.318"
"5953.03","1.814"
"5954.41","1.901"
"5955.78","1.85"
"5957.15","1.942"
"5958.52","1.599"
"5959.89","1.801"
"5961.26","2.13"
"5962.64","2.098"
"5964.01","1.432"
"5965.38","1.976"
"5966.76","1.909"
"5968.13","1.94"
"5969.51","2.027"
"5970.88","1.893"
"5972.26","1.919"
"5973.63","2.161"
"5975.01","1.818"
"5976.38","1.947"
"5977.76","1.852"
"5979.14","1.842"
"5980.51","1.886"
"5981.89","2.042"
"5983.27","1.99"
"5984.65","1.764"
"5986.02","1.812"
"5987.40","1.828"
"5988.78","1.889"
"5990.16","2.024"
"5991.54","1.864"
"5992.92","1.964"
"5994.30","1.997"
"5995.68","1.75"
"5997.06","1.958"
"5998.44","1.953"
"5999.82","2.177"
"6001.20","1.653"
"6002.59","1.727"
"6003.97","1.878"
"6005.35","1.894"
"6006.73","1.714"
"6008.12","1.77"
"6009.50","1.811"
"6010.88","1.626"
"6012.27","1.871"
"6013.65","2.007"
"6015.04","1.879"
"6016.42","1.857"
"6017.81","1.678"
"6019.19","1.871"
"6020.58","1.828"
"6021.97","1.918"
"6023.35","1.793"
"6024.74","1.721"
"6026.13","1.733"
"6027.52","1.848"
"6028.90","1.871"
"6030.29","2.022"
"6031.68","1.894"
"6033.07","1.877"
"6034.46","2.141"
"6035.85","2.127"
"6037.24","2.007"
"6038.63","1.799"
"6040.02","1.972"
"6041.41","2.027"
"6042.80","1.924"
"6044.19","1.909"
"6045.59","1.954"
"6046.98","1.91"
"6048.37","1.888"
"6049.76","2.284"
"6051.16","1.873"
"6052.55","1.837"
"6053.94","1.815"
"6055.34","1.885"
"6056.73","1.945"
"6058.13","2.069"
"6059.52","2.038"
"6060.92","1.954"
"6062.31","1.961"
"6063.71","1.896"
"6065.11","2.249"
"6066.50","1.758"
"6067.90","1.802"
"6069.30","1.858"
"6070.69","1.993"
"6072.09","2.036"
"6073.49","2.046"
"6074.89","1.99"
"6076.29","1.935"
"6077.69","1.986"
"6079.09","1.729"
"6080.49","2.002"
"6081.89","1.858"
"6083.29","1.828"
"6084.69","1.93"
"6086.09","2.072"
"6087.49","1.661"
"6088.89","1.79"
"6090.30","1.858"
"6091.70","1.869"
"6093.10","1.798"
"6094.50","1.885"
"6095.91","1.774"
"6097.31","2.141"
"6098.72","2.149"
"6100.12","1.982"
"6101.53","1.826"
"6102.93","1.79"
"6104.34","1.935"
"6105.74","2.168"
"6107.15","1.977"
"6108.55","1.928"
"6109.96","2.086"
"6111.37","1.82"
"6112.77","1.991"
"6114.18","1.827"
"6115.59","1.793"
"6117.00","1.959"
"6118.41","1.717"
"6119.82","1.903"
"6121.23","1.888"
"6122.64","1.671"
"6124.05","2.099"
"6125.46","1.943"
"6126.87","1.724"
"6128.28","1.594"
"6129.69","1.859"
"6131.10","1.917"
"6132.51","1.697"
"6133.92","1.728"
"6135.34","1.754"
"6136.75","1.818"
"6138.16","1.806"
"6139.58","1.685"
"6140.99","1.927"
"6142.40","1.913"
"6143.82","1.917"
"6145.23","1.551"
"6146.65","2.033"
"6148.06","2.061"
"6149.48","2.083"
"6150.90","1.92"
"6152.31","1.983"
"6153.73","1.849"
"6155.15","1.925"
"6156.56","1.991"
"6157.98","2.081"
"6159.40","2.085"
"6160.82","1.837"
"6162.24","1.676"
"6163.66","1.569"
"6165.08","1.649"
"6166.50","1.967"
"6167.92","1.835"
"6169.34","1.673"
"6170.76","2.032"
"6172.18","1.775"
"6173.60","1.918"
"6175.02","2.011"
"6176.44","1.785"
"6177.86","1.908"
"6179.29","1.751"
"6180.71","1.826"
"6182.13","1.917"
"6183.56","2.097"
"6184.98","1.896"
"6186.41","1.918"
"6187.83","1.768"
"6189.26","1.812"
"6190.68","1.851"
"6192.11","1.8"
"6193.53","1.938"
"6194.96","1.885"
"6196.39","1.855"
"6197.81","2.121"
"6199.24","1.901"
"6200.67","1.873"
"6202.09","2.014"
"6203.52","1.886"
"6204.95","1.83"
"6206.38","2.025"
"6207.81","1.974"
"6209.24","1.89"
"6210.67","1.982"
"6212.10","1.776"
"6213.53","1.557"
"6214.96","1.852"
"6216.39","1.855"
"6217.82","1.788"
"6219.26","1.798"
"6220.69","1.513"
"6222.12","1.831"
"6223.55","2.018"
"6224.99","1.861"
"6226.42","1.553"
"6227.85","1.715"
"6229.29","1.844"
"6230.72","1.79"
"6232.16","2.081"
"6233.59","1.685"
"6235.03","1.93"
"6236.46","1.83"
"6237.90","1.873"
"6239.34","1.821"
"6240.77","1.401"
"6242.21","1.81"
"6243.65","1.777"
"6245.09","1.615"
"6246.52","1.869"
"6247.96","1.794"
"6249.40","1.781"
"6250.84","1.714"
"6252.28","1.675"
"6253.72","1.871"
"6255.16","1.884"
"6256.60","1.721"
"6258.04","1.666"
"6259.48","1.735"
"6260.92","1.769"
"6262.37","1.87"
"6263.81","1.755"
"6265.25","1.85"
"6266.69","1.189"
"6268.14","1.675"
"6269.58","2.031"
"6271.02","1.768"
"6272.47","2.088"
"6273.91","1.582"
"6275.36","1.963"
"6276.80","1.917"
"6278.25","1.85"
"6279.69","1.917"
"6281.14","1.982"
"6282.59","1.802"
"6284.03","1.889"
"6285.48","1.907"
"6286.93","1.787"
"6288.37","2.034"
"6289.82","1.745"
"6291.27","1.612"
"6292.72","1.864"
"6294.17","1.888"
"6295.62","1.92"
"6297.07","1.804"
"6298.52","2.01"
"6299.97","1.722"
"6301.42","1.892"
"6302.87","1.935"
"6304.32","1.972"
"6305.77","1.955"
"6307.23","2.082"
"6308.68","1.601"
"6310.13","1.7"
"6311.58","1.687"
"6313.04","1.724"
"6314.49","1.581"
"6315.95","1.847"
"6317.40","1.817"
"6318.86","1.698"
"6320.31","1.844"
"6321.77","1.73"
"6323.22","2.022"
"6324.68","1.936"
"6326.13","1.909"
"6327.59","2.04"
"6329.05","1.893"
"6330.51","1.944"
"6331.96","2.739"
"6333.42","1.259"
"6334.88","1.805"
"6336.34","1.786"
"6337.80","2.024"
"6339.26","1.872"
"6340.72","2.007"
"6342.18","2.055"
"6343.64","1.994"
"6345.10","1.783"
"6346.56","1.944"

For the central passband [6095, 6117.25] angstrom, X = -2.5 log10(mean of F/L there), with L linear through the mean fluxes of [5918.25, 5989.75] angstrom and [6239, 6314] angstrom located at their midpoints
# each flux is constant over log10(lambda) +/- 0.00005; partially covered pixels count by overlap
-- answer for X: -0.05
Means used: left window 1.9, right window 1.8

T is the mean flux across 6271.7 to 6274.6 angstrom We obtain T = 1.84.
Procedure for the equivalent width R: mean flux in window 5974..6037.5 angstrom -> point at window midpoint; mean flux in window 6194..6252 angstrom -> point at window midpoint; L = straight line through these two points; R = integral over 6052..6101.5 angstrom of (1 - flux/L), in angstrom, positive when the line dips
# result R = -1.7 angstrom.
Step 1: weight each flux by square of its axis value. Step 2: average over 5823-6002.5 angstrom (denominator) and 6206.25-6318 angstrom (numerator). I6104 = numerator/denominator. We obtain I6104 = 1.06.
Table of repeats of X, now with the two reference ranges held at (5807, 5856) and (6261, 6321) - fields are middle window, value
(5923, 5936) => 0.01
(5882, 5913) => 0.09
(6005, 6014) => 0.06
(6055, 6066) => -0.06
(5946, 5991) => 0.01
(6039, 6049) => -0.02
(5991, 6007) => 0.01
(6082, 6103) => -0.01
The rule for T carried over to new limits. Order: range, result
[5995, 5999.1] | 1.89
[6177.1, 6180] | 1.83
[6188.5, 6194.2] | 1.85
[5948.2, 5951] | 2.03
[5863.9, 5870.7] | 1.97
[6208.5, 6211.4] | 1.94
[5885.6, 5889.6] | 1.67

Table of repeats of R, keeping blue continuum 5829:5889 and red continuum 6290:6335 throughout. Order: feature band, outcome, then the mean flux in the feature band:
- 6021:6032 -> 0.3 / 1.85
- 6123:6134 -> 0.4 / 1.82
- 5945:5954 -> 0.3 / 1.86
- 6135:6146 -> 0.5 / 1.8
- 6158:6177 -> 0.4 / 1.84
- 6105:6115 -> -0.4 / 1.97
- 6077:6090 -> 0.2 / 1.87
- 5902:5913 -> 0.0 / 1.93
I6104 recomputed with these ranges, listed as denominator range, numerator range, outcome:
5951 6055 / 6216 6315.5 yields 1.04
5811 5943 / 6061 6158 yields 1.07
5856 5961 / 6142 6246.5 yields 1.08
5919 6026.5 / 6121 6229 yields 1.05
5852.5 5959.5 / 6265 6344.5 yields 1.12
